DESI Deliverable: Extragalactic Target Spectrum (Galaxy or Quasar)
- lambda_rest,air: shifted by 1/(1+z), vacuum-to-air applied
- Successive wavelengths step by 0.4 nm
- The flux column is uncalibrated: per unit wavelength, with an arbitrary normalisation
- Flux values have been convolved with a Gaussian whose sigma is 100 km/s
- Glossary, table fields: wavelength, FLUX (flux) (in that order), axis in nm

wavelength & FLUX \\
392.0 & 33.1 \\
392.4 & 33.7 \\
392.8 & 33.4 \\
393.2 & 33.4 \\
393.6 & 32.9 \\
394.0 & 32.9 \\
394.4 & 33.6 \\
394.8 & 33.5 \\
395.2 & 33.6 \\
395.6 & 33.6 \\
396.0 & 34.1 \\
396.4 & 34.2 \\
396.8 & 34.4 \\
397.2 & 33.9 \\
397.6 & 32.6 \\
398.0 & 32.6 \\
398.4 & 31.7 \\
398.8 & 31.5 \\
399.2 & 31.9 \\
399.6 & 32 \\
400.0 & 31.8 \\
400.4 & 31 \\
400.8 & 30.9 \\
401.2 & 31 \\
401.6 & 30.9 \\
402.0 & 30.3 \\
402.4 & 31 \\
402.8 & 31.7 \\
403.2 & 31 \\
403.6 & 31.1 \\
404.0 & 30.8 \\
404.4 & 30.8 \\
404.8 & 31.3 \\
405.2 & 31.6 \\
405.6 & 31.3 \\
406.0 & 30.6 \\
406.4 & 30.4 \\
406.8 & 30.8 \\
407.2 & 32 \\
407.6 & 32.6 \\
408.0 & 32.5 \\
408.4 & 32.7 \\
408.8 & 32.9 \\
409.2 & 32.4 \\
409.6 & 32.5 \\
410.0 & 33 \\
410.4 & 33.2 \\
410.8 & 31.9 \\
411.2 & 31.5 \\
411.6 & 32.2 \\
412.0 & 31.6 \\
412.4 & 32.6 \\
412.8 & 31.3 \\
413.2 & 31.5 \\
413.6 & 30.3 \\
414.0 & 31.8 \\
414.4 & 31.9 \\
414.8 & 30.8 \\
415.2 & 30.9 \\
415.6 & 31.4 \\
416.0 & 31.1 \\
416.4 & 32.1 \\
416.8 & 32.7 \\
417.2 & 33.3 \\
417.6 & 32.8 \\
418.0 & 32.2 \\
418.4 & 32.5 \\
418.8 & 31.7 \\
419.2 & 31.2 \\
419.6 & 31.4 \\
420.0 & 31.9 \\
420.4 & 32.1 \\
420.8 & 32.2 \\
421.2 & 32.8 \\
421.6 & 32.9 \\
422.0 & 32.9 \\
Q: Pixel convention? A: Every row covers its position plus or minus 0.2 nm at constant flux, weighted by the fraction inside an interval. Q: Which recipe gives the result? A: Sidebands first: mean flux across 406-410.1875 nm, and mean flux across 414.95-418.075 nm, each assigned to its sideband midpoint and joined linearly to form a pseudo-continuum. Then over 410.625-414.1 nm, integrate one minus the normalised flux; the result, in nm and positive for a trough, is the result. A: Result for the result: 0.05 nm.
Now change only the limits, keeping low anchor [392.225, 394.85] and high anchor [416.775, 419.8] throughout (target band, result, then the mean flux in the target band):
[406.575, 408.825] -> 0.035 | 32.2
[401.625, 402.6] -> 0.066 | 30.7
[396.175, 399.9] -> 0.043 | 32.7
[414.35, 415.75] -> 0.051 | 31.2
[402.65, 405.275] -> 0.136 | 31.2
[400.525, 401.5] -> 0.060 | 30.9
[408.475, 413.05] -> 0.036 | 32.3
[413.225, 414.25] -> 0.039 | 31.2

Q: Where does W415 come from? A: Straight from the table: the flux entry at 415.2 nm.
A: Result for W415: 30.9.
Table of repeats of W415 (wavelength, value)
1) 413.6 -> 30.3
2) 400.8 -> 30.9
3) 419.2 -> 31.2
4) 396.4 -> 34.2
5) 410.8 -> 31.9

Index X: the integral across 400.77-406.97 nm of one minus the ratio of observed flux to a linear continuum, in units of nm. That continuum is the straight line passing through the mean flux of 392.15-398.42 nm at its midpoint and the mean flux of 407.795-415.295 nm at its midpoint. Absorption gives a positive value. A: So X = 0.32 nm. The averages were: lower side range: 33.4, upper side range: 32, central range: 31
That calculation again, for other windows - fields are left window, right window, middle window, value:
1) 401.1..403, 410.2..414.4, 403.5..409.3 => -0.05 nm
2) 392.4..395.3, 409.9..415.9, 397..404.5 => 0.28 nm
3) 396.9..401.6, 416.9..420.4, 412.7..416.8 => 0.09 nm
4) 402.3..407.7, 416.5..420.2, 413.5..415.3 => 0.04 nm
